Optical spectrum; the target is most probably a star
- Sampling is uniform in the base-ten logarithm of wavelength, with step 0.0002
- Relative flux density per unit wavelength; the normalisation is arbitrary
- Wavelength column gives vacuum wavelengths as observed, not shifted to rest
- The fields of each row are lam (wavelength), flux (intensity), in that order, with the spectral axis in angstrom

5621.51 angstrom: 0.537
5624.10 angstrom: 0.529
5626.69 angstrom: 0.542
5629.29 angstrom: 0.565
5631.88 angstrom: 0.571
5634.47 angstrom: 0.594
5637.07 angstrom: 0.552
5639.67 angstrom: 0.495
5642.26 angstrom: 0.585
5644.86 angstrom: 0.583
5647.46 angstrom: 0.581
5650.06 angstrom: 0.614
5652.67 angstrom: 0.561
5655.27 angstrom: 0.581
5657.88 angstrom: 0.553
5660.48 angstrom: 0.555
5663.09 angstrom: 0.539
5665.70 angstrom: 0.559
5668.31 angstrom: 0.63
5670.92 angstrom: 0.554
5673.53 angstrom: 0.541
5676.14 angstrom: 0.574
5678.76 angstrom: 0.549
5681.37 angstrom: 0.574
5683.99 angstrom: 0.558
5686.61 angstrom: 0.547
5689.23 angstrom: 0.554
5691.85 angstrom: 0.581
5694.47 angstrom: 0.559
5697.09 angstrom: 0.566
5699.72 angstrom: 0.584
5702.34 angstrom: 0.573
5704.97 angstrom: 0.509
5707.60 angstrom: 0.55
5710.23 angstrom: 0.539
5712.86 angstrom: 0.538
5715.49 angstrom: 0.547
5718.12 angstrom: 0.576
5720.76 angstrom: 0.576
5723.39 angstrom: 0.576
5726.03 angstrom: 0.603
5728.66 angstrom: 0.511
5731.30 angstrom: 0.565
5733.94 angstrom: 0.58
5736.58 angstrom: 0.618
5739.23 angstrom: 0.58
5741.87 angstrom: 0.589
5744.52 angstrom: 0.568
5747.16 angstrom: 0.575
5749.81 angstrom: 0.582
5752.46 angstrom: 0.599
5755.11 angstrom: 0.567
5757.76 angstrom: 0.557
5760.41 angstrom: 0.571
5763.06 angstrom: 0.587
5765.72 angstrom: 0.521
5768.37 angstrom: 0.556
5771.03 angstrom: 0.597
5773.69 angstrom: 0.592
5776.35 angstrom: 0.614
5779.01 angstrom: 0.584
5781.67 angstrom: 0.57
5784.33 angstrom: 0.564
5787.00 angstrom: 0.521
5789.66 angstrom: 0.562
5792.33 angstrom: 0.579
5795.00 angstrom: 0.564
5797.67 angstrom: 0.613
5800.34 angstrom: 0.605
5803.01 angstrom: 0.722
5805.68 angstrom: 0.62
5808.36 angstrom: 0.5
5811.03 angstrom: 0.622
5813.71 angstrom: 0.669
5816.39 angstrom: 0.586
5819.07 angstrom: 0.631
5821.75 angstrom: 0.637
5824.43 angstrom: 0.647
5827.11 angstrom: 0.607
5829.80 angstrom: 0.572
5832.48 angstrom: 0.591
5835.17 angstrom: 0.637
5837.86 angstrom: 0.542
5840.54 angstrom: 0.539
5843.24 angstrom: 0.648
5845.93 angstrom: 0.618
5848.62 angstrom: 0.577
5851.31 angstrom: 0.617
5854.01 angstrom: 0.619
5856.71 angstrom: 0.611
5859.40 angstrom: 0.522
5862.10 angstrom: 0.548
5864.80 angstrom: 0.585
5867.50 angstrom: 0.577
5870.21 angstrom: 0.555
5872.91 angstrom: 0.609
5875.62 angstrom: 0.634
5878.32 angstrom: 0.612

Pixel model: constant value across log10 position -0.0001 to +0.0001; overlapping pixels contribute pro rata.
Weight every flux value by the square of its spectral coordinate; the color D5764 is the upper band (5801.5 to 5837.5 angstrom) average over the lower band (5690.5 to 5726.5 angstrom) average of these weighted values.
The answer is 1.1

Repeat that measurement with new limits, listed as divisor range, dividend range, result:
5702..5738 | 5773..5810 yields 1.07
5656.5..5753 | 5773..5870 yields 1.09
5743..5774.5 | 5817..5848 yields 1.08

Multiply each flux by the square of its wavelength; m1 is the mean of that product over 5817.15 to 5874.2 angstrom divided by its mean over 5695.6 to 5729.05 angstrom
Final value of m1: 1.1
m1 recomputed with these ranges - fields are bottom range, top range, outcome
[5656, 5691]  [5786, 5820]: 1.12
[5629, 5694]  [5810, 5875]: 1.13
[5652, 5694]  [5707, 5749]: 1.03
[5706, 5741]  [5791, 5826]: 1.12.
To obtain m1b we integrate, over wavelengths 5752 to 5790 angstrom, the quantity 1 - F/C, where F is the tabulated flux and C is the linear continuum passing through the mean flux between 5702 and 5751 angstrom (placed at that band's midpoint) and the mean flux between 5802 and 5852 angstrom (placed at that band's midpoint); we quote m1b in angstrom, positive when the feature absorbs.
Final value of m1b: 0.94 angstrom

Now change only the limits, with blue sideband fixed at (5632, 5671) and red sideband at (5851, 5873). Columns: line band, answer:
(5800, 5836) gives -2.5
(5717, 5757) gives -0.3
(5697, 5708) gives 0.3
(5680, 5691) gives 0.2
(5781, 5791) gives 0.4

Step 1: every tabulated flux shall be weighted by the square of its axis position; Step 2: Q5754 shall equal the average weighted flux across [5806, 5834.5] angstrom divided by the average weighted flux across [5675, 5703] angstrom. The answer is 1.1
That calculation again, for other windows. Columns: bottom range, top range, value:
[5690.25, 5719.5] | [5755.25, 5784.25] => 1.06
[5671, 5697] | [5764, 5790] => 1.05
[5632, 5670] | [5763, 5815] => 1.08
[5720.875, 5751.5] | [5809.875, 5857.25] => 1.09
